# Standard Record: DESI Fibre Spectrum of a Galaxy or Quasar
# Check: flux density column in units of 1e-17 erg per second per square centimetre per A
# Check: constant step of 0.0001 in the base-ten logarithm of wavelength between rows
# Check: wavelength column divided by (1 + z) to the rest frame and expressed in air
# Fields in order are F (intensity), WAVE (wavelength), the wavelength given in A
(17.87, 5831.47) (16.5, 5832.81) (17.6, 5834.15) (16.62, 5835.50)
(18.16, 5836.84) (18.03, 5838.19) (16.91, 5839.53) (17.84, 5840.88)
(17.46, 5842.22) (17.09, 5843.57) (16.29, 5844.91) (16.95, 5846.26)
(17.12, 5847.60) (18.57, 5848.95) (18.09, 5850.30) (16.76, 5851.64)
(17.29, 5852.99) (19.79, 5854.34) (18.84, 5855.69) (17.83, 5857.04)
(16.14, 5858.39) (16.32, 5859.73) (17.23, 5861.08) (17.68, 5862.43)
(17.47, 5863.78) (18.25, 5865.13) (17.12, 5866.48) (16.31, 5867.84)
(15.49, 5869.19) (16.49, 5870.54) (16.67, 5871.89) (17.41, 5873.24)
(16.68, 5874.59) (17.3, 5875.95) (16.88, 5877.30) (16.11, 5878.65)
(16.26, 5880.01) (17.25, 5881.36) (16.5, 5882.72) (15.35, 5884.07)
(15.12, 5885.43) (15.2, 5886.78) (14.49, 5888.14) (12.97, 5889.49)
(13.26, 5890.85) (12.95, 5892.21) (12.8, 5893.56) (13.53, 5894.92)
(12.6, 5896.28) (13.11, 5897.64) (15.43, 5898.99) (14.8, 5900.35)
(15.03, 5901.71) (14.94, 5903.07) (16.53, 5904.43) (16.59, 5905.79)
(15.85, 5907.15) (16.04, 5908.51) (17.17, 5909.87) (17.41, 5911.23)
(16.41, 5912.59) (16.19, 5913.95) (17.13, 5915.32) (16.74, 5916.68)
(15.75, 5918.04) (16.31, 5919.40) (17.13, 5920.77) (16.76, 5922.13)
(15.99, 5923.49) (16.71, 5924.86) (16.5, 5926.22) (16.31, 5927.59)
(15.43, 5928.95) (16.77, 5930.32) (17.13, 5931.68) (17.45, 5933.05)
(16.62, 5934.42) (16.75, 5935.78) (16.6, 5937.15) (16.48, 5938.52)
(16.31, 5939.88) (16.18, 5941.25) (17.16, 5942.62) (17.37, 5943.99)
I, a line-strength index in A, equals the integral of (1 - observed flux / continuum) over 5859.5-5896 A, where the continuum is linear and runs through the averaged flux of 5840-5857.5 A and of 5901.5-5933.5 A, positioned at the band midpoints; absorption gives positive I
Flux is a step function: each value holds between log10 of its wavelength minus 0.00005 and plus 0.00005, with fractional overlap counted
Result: 2.8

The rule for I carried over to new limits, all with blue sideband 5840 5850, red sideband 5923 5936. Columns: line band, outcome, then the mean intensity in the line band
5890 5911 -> 2.6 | 14.8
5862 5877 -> 0.1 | 17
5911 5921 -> 0.1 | 16.6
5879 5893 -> 1.7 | 14.9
